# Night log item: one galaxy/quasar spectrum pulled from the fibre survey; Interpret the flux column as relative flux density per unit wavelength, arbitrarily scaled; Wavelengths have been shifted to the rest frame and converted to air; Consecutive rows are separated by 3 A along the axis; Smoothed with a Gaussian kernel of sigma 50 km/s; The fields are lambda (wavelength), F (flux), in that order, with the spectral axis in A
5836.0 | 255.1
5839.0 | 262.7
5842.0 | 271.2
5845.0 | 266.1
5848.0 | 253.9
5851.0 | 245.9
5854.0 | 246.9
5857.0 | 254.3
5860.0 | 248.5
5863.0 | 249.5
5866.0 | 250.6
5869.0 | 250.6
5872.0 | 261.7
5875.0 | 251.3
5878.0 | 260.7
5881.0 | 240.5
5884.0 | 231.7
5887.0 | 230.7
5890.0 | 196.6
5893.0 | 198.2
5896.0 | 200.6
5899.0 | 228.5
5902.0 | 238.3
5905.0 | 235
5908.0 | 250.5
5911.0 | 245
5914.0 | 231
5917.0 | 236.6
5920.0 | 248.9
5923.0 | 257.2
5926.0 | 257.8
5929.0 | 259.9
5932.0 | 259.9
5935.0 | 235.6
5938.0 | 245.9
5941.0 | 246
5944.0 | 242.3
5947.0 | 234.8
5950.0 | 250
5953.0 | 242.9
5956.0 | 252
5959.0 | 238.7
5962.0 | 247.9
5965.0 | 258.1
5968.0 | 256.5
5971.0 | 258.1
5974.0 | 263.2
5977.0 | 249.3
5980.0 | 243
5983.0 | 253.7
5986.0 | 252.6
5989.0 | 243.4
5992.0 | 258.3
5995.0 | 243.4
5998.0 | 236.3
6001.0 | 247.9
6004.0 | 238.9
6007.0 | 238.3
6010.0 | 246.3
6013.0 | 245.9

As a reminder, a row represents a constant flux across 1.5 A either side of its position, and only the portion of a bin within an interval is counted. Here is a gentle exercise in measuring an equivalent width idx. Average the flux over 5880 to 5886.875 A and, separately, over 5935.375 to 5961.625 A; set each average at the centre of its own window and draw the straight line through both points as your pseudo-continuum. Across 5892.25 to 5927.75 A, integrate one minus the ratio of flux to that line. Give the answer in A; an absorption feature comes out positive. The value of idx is 0.29 A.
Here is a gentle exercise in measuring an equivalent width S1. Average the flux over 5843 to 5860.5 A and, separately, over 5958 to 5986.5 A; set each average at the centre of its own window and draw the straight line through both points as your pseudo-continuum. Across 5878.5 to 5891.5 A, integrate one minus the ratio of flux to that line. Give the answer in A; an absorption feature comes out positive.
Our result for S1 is 1.31 A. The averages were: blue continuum 253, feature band 228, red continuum 252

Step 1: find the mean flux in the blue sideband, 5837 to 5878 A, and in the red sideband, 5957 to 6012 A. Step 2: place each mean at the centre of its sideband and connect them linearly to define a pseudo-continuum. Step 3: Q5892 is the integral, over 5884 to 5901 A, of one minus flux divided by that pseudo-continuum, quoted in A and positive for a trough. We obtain 2.67 A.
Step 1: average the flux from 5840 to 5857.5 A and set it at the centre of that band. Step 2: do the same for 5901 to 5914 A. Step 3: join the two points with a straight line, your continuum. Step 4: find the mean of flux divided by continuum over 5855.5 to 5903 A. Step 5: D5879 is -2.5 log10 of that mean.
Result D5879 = 0.05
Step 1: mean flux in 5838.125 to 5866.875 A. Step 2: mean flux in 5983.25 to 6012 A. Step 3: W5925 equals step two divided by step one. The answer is 1.0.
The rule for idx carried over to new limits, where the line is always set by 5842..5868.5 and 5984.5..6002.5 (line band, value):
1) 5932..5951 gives 0.4 A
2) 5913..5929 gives 0.1 A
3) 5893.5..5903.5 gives 1.2 A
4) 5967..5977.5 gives -0.4 A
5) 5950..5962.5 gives 0.1 A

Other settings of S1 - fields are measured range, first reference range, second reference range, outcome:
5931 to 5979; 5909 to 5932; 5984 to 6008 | -0.3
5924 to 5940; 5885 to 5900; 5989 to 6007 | -2.0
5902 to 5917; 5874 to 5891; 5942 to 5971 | 0.0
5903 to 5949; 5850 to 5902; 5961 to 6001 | -0.3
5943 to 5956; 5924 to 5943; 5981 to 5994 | 0.4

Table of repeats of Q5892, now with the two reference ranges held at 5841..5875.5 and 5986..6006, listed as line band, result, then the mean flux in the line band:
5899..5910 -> 0.5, 240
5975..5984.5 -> -0.1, 249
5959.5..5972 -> -0.3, 254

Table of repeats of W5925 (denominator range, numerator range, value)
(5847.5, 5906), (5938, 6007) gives 1.04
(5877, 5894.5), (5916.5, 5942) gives 1.11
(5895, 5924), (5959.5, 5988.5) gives 1.06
